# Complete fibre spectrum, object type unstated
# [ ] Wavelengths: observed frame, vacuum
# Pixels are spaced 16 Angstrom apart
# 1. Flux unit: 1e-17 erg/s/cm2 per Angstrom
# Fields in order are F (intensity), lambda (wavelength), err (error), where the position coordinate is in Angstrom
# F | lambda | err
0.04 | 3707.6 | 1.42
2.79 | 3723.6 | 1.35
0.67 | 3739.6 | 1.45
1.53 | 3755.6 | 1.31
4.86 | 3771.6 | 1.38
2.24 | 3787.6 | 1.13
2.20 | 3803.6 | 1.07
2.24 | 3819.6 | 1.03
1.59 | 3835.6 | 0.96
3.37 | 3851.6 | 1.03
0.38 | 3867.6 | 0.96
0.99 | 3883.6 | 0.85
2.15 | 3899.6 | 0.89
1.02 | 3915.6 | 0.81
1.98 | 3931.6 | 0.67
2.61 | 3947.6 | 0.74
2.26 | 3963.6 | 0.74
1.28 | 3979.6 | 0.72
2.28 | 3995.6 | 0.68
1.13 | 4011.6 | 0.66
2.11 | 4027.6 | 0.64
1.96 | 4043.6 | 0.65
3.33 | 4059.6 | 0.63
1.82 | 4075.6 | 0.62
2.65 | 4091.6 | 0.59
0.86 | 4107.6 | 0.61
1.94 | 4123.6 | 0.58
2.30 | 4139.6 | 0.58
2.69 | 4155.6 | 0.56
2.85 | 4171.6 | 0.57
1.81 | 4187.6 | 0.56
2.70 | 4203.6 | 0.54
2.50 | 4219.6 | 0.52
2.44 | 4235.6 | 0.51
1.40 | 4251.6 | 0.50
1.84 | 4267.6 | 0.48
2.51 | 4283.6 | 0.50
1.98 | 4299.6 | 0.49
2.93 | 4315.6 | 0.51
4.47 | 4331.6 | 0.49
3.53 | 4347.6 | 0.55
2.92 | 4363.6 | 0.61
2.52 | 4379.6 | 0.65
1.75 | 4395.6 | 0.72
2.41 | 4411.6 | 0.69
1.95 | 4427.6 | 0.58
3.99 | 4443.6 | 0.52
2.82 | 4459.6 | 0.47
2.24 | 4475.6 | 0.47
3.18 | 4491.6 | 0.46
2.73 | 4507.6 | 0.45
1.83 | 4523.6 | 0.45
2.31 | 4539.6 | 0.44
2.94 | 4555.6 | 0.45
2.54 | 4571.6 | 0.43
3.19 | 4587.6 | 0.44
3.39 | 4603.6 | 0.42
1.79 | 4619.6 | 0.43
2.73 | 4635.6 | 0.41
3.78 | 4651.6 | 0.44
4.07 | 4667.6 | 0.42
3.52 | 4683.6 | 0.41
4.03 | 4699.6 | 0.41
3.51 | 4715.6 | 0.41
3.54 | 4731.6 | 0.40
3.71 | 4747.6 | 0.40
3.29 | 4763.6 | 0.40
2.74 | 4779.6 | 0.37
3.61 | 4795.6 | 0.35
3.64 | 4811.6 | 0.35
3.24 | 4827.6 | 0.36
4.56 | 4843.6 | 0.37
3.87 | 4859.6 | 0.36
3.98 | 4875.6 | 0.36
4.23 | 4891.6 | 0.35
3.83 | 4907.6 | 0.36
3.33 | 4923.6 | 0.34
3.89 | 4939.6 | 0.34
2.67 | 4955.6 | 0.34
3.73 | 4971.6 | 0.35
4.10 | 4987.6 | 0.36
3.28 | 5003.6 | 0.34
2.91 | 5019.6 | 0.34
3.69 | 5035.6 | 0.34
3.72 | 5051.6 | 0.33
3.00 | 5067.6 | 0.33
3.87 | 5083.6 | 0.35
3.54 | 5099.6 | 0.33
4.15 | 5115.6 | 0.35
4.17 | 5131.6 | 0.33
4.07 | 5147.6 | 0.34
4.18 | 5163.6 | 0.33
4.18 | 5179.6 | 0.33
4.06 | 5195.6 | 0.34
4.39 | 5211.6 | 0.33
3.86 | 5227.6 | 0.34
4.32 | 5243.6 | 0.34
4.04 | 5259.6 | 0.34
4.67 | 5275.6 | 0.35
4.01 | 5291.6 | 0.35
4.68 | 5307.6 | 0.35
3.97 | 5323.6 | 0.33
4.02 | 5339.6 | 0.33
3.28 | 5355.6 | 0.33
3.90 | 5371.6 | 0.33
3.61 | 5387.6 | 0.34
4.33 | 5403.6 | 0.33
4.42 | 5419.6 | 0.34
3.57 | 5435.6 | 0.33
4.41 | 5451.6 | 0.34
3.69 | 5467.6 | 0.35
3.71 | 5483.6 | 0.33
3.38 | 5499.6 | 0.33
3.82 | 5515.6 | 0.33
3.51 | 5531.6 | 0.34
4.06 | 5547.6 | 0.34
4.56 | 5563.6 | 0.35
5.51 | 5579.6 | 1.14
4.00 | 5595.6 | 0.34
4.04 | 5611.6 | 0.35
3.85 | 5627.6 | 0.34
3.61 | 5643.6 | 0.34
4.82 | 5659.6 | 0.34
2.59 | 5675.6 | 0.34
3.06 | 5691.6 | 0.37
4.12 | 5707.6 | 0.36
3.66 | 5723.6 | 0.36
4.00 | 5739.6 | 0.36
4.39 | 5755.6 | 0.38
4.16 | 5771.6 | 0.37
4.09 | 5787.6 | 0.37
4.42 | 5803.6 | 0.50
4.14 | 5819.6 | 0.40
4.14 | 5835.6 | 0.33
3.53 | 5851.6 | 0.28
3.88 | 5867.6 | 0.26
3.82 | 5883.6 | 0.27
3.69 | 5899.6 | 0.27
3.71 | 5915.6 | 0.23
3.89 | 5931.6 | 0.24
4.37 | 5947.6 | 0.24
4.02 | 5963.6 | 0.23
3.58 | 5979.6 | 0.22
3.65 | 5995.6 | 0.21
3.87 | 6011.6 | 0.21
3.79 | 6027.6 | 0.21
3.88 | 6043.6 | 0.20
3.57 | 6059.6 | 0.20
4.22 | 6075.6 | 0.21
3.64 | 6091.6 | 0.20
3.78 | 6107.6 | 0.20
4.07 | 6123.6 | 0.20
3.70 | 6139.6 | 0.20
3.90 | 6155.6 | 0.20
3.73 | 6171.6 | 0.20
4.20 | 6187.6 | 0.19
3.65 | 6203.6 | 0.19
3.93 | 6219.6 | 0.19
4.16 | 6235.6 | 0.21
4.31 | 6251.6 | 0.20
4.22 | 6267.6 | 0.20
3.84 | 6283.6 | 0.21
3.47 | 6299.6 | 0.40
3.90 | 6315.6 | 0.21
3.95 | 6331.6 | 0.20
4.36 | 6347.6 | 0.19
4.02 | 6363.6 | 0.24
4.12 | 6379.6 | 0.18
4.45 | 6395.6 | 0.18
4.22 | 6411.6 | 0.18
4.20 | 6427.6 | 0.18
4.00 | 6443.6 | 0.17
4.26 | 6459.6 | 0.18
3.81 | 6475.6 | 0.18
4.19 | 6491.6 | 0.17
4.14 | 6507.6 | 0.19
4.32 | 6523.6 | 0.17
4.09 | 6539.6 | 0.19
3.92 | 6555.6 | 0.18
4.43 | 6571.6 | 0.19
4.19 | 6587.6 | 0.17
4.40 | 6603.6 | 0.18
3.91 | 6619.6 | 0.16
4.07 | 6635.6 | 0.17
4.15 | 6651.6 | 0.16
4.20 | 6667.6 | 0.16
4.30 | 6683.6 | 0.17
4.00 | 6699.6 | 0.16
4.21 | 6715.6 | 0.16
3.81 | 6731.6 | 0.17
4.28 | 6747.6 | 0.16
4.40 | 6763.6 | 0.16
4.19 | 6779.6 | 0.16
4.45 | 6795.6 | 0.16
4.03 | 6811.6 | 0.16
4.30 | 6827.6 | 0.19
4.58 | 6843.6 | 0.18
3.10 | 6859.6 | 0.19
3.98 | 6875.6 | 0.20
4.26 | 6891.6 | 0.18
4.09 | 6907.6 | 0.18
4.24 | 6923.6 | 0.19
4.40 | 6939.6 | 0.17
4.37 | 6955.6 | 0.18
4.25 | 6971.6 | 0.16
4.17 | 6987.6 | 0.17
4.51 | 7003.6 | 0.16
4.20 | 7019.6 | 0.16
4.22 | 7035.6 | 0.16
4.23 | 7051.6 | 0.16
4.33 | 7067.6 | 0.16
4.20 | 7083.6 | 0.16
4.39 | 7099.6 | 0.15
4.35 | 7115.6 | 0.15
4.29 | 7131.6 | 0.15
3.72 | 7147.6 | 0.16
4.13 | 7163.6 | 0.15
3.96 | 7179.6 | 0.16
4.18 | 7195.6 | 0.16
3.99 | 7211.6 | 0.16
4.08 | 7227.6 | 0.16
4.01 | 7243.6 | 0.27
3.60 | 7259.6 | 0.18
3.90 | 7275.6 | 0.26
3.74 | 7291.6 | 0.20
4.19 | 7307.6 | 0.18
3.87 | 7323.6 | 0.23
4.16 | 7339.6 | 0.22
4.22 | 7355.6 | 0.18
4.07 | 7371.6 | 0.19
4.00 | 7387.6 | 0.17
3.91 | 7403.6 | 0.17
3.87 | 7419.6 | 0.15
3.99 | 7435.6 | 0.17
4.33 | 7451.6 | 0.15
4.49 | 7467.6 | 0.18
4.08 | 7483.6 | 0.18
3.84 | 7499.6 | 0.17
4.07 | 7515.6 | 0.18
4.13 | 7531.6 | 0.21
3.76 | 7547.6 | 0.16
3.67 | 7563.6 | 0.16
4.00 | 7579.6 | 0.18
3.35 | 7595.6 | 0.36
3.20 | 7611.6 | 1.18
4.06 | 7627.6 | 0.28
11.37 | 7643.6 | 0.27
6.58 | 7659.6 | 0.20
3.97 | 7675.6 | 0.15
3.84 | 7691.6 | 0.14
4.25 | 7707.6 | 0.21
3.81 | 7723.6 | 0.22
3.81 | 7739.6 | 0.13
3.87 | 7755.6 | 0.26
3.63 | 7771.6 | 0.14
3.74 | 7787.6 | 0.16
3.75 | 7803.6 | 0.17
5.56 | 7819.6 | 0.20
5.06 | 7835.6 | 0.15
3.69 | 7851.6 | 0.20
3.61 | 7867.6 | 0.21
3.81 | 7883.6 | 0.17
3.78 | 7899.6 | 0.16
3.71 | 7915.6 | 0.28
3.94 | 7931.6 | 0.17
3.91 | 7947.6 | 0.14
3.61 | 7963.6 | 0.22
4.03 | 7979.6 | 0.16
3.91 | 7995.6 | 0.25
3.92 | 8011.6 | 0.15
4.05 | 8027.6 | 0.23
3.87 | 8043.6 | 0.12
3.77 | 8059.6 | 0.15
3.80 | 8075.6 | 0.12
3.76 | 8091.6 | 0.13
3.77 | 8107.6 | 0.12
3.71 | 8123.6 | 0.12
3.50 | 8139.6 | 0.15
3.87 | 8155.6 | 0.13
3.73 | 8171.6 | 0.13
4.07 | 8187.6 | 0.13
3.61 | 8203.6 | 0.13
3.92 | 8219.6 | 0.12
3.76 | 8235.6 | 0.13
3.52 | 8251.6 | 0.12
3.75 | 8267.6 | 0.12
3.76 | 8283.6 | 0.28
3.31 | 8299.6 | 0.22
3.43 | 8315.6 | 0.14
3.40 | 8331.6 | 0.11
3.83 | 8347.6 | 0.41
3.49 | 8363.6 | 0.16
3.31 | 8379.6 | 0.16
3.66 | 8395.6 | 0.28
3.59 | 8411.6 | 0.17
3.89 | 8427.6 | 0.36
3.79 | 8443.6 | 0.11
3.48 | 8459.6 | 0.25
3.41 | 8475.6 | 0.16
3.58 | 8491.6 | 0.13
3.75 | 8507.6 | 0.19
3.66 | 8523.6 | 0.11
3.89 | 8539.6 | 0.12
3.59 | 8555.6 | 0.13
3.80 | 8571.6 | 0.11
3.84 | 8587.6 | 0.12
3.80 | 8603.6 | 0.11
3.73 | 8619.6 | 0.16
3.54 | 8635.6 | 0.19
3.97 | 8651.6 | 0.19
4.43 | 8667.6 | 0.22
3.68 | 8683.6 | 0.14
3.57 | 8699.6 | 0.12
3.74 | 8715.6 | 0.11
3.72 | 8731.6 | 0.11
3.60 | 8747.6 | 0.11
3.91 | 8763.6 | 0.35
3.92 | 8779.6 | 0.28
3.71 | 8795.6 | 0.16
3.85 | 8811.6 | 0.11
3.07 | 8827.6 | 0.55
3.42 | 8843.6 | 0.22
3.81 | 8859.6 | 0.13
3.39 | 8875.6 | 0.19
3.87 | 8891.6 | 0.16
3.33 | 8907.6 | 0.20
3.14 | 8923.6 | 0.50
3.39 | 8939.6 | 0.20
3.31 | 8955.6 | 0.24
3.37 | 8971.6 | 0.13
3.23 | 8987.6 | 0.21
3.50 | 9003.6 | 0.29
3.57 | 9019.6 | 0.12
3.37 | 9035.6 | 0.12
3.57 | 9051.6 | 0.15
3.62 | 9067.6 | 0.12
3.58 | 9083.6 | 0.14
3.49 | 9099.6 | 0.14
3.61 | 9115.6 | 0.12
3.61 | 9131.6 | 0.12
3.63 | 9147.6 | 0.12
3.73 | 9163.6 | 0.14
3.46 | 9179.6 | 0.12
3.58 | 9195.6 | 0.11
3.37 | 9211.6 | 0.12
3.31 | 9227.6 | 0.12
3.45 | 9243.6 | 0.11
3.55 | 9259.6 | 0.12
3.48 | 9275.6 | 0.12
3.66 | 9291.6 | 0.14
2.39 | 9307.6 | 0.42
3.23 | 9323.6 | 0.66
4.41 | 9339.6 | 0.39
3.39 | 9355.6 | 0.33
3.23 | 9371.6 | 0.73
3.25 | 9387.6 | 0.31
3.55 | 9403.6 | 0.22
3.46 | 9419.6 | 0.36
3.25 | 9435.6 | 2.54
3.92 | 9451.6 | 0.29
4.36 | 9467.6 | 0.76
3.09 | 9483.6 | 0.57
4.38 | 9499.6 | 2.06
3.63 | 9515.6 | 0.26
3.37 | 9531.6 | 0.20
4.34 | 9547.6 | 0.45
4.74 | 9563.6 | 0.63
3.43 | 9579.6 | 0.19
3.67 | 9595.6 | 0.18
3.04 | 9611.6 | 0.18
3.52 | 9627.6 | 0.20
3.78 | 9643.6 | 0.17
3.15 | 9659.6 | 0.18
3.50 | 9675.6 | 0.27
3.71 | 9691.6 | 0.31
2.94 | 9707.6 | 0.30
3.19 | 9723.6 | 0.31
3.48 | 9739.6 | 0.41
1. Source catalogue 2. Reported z 0.164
